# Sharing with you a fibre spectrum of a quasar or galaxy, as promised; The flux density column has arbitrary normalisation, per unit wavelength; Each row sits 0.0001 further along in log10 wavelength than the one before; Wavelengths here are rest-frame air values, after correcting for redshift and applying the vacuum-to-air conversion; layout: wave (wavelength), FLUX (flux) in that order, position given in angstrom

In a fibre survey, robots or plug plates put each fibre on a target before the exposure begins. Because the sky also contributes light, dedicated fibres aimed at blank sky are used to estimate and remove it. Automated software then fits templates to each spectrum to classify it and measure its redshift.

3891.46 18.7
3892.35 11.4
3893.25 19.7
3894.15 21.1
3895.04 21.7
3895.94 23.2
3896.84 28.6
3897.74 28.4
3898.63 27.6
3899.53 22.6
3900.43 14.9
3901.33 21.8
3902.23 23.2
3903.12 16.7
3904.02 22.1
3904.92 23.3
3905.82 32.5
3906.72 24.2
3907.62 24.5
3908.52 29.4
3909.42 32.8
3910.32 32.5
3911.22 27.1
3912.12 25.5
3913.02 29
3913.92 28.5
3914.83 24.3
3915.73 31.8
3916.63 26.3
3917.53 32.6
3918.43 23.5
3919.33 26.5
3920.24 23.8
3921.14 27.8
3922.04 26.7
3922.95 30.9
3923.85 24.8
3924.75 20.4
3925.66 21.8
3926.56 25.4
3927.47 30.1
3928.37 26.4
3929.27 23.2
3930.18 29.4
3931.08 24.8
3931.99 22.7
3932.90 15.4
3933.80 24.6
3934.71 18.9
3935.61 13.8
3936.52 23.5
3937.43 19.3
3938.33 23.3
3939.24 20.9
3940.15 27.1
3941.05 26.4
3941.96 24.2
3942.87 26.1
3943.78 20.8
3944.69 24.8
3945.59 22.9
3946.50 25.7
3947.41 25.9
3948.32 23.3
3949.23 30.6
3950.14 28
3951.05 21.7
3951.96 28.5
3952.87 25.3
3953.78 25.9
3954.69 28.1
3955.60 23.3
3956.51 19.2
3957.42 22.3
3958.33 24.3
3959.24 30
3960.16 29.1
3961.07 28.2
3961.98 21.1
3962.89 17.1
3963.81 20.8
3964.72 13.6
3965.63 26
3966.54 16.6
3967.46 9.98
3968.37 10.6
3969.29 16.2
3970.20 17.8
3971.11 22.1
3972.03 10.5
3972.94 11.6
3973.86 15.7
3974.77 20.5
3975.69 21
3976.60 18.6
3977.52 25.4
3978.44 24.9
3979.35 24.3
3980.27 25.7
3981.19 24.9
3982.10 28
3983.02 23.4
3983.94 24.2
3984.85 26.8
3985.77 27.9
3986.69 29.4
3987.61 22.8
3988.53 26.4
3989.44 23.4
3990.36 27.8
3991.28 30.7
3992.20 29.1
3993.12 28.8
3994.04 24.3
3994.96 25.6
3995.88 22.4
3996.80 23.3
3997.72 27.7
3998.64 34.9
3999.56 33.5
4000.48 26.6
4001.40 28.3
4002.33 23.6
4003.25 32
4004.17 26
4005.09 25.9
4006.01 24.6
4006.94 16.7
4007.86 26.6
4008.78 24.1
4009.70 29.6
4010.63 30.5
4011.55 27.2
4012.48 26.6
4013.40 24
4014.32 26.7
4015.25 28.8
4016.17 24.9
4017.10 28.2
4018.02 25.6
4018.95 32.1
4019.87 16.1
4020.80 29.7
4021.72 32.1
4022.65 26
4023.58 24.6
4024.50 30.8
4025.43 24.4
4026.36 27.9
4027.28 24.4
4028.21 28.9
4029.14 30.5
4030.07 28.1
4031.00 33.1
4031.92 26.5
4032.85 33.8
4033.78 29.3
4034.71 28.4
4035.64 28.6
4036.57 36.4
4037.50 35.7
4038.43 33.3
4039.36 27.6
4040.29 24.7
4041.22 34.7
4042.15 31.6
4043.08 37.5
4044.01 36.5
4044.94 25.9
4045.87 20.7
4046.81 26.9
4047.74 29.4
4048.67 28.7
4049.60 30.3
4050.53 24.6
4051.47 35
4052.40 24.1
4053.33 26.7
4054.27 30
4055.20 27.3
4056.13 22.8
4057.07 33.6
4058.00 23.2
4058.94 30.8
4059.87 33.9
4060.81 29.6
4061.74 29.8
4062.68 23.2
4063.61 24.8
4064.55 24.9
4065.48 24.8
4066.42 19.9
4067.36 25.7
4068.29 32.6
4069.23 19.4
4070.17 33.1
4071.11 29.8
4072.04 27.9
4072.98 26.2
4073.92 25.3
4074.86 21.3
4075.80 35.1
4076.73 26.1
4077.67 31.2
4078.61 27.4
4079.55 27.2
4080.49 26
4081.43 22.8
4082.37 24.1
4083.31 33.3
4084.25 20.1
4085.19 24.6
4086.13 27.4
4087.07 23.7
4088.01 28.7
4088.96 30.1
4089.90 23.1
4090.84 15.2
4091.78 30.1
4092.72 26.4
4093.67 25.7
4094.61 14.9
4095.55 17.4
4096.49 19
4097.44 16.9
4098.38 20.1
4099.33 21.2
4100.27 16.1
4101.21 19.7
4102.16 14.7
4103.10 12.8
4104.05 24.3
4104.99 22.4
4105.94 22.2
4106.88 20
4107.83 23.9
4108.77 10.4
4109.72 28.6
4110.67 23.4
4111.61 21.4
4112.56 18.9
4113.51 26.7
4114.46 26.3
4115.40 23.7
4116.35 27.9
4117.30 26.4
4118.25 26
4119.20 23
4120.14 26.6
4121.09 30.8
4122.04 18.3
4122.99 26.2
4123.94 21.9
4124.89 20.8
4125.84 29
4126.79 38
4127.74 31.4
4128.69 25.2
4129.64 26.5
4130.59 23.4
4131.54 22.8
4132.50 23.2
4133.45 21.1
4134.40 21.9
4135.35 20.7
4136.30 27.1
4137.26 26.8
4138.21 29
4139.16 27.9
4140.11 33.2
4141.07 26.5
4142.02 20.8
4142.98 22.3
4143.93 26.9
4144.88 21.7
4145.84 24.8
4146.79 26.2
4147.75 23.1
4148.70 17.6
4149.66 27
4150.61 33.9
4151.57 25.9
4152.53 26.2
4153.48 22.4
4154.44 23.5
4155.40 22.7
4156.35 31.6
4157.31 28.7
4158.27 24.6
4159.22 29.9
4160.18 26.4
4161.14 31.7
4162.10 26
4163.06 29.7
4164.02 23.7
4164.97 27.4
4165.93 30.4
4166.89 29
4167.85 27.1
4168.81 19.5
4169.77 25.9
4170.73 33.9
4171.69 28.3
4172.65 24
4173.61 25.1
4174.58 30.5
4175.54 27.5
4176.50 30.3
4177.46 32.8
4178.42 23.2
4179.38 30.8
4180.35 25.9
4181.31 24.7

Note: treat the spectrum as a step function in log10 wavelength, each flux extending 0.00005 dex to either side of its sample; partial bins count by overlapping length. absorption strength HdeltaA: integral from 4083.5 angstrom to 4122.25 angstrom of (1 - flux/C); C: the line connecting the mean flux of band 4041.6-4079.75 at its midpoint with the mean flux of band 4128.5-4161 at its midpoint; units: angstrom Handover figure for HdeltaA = 6.01 angstrom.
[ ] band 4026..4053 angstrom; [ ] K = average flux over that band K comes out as 29.8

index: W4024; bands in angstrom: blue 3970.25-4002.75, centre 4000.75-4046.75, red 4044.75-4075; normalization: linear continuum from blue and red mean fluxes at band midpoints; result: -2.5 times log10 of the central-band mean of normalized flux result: -0.09 mag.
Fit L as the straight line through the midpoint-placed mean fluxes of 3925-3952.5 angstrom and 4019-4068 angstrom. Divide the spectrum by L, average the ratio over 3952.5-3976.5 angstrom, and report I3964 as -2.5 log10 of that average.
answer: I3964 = 0.23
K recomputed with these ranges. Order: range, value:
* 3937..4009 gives 23.9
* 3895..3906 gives 23.4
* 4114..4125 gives 25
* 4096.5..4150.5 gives 23.7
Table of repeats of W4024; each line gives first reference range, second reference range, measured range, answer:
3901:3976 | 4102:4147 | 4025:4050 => -0.235 mag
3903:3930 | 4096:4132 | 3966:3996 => 0.140 mag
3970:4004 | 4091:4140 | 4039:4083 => -0.161 mag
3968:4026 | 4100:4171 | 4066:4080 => -0.095 mag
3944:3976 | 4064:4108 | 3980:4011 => -0.193 mag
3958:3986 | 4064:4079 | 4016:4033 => -0.148 mag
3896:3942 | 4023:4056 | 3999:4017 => 0.057 mag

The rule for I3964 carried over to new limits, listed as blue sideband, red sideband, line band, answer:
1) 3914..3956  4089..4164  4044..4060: -0.15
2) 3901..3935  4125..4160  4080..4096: 0.06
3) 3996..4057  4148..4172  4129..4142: 0.08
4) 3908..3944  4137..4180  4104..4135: 0.10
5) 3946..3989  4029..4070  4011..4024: -0.01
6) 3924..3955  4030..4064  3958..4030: 0.09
